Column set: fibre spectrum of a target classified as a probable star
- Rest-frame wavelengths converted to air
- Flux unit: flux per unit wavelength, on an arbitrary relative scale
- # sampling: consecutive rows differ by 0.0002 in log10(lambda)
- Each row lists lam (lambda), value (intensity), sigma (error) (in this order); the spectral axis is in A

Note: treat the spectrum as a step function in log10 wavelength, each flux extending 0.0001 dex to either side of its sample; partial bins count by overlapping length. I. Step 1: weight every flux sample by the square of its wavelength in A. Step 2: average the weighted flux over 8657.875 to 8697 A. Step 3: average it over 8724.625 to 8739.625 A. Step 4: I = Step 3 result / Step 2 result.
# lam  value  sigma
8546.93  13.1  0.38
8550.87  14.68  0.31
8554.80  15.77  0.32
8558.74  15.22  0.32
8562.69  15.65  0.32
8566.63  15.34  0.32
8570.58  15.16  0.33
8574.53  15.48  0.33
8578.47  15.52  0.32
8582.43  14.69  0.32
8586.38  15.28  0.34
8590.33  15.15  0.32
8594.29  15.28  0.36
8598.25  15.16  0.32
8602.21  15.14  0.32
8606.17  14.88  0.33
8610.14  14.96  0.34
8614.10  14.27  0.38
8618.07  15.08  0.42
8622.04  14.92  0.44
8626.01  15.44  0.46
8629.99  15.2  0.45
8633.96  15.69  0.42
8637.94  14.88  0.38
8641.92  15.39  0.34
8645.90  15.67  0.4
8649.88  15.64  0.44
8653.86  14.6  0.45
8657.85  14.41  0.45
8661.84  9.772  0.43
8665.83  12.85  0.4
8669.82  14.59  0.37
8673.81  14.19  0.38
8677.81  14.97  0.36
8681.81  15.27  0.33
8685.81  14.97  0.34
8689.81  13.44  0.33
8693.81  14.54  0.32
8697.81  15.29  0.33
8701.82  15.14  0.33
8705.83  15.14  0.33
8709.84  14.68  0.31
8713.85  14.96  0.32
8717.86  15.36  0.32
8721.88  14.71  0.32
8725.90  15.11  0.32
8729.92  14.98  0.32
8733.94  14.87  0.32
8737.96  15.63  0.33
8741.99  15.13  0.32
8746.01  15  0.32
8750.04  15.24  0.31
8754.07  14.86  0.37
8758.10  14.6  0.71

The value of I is 1.1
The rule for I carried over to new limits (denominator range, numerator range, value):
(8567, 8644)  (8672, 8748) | 1.01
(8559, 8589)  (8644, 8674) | 0.93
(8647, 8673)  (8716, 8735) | 1.11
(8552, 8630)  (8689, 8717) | 1.00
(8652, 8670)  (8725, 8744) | 1.18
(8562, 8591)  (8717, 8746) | 1.02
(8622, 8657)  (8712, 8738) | 1.01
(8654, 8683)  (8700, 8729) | 1.10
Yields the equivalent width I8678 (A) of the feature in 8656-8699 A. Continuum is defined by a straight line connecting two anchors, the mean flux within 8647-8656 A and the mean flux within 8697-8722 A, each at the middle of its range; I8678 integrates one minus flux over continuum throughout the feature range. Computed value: 3.2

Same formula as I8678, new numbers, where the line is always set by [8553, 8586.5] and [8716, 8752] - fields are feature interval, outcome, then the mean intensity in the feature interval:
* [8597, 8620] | 0.6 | 14.9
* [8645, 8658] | 0.1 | 15.1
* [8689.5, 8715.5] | 0.6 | 14.8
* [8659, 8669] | 2.1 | 12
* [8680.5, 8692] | 0.5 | 14.5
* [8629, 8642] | 0.0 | 15.3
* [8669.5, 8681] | 0.4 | 14.6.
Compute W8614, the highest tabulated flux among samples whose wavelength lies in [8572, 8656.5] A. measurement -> 15.69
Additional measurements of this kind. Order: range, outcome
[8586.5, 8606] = 15.28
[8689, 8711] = 15.29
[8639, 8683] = 15.67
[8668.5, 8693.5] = 15.27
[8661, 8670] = 14.59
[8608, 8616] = 14.96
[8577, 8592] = 15.52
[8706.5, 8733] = 15.36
